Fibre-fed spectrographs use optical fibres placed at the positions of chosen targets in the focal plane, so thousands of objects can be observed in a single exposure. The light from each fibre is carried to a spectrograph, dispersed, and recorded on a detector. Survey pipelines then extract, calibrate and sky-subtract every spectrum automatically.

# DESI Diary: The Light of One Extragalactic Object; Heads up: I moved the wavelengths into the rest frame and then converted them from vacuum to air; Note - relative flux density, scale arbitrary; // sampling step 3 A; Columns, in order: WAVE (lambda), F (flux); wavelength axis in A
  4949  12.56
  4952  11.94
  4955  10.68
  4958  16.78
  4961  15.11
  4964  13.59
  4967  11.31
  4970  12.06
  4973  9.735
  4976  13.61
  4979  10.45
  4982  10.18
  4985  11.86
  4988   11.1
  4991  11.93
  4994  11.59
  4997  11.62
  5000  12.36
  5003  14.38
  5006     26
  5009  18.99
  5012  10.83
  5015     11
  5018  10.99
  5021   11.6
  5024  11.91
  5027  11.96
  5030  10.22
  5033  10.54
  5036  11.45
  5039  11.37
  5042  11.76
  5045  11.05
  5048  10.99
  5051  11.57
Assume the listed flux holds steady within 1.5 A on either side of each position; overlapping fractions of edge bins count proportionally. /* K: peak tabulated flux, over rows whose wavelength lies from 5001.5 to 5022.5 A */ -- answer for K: 26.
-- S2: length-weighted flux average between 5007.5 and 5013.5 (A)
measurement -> 14.9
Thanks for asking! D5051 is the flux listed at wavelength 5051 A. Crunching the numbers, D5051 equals 11.57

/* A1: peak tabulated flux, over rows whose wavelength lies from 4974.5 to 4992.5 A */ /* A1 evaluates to 13.61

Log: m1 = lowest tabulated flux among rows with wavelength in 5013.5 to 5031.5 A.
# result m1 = 10.22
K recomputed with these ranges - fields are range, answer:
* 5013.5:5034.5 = 11.96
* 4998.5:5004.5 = 14.38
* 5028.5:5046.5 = 11.76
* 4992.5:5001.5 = 12.36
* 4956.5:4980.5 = 16.78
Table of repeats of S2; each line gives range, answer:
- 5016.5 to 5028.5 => 11.6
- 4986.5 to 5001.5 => 11.7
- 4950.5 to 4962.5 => 13.6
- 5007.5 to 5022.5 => 12.7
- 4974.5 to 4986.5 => 11.5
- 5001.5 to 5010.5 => 19.8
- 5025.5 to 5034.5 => 10.9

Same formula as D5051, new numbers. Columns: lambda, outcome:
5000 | 12.36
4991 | 11.93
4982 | 10.18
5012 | 10.83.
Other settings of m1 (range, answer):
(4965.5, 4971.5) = 11.31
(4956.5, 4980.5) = 9.735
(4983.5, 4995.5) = 11.1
